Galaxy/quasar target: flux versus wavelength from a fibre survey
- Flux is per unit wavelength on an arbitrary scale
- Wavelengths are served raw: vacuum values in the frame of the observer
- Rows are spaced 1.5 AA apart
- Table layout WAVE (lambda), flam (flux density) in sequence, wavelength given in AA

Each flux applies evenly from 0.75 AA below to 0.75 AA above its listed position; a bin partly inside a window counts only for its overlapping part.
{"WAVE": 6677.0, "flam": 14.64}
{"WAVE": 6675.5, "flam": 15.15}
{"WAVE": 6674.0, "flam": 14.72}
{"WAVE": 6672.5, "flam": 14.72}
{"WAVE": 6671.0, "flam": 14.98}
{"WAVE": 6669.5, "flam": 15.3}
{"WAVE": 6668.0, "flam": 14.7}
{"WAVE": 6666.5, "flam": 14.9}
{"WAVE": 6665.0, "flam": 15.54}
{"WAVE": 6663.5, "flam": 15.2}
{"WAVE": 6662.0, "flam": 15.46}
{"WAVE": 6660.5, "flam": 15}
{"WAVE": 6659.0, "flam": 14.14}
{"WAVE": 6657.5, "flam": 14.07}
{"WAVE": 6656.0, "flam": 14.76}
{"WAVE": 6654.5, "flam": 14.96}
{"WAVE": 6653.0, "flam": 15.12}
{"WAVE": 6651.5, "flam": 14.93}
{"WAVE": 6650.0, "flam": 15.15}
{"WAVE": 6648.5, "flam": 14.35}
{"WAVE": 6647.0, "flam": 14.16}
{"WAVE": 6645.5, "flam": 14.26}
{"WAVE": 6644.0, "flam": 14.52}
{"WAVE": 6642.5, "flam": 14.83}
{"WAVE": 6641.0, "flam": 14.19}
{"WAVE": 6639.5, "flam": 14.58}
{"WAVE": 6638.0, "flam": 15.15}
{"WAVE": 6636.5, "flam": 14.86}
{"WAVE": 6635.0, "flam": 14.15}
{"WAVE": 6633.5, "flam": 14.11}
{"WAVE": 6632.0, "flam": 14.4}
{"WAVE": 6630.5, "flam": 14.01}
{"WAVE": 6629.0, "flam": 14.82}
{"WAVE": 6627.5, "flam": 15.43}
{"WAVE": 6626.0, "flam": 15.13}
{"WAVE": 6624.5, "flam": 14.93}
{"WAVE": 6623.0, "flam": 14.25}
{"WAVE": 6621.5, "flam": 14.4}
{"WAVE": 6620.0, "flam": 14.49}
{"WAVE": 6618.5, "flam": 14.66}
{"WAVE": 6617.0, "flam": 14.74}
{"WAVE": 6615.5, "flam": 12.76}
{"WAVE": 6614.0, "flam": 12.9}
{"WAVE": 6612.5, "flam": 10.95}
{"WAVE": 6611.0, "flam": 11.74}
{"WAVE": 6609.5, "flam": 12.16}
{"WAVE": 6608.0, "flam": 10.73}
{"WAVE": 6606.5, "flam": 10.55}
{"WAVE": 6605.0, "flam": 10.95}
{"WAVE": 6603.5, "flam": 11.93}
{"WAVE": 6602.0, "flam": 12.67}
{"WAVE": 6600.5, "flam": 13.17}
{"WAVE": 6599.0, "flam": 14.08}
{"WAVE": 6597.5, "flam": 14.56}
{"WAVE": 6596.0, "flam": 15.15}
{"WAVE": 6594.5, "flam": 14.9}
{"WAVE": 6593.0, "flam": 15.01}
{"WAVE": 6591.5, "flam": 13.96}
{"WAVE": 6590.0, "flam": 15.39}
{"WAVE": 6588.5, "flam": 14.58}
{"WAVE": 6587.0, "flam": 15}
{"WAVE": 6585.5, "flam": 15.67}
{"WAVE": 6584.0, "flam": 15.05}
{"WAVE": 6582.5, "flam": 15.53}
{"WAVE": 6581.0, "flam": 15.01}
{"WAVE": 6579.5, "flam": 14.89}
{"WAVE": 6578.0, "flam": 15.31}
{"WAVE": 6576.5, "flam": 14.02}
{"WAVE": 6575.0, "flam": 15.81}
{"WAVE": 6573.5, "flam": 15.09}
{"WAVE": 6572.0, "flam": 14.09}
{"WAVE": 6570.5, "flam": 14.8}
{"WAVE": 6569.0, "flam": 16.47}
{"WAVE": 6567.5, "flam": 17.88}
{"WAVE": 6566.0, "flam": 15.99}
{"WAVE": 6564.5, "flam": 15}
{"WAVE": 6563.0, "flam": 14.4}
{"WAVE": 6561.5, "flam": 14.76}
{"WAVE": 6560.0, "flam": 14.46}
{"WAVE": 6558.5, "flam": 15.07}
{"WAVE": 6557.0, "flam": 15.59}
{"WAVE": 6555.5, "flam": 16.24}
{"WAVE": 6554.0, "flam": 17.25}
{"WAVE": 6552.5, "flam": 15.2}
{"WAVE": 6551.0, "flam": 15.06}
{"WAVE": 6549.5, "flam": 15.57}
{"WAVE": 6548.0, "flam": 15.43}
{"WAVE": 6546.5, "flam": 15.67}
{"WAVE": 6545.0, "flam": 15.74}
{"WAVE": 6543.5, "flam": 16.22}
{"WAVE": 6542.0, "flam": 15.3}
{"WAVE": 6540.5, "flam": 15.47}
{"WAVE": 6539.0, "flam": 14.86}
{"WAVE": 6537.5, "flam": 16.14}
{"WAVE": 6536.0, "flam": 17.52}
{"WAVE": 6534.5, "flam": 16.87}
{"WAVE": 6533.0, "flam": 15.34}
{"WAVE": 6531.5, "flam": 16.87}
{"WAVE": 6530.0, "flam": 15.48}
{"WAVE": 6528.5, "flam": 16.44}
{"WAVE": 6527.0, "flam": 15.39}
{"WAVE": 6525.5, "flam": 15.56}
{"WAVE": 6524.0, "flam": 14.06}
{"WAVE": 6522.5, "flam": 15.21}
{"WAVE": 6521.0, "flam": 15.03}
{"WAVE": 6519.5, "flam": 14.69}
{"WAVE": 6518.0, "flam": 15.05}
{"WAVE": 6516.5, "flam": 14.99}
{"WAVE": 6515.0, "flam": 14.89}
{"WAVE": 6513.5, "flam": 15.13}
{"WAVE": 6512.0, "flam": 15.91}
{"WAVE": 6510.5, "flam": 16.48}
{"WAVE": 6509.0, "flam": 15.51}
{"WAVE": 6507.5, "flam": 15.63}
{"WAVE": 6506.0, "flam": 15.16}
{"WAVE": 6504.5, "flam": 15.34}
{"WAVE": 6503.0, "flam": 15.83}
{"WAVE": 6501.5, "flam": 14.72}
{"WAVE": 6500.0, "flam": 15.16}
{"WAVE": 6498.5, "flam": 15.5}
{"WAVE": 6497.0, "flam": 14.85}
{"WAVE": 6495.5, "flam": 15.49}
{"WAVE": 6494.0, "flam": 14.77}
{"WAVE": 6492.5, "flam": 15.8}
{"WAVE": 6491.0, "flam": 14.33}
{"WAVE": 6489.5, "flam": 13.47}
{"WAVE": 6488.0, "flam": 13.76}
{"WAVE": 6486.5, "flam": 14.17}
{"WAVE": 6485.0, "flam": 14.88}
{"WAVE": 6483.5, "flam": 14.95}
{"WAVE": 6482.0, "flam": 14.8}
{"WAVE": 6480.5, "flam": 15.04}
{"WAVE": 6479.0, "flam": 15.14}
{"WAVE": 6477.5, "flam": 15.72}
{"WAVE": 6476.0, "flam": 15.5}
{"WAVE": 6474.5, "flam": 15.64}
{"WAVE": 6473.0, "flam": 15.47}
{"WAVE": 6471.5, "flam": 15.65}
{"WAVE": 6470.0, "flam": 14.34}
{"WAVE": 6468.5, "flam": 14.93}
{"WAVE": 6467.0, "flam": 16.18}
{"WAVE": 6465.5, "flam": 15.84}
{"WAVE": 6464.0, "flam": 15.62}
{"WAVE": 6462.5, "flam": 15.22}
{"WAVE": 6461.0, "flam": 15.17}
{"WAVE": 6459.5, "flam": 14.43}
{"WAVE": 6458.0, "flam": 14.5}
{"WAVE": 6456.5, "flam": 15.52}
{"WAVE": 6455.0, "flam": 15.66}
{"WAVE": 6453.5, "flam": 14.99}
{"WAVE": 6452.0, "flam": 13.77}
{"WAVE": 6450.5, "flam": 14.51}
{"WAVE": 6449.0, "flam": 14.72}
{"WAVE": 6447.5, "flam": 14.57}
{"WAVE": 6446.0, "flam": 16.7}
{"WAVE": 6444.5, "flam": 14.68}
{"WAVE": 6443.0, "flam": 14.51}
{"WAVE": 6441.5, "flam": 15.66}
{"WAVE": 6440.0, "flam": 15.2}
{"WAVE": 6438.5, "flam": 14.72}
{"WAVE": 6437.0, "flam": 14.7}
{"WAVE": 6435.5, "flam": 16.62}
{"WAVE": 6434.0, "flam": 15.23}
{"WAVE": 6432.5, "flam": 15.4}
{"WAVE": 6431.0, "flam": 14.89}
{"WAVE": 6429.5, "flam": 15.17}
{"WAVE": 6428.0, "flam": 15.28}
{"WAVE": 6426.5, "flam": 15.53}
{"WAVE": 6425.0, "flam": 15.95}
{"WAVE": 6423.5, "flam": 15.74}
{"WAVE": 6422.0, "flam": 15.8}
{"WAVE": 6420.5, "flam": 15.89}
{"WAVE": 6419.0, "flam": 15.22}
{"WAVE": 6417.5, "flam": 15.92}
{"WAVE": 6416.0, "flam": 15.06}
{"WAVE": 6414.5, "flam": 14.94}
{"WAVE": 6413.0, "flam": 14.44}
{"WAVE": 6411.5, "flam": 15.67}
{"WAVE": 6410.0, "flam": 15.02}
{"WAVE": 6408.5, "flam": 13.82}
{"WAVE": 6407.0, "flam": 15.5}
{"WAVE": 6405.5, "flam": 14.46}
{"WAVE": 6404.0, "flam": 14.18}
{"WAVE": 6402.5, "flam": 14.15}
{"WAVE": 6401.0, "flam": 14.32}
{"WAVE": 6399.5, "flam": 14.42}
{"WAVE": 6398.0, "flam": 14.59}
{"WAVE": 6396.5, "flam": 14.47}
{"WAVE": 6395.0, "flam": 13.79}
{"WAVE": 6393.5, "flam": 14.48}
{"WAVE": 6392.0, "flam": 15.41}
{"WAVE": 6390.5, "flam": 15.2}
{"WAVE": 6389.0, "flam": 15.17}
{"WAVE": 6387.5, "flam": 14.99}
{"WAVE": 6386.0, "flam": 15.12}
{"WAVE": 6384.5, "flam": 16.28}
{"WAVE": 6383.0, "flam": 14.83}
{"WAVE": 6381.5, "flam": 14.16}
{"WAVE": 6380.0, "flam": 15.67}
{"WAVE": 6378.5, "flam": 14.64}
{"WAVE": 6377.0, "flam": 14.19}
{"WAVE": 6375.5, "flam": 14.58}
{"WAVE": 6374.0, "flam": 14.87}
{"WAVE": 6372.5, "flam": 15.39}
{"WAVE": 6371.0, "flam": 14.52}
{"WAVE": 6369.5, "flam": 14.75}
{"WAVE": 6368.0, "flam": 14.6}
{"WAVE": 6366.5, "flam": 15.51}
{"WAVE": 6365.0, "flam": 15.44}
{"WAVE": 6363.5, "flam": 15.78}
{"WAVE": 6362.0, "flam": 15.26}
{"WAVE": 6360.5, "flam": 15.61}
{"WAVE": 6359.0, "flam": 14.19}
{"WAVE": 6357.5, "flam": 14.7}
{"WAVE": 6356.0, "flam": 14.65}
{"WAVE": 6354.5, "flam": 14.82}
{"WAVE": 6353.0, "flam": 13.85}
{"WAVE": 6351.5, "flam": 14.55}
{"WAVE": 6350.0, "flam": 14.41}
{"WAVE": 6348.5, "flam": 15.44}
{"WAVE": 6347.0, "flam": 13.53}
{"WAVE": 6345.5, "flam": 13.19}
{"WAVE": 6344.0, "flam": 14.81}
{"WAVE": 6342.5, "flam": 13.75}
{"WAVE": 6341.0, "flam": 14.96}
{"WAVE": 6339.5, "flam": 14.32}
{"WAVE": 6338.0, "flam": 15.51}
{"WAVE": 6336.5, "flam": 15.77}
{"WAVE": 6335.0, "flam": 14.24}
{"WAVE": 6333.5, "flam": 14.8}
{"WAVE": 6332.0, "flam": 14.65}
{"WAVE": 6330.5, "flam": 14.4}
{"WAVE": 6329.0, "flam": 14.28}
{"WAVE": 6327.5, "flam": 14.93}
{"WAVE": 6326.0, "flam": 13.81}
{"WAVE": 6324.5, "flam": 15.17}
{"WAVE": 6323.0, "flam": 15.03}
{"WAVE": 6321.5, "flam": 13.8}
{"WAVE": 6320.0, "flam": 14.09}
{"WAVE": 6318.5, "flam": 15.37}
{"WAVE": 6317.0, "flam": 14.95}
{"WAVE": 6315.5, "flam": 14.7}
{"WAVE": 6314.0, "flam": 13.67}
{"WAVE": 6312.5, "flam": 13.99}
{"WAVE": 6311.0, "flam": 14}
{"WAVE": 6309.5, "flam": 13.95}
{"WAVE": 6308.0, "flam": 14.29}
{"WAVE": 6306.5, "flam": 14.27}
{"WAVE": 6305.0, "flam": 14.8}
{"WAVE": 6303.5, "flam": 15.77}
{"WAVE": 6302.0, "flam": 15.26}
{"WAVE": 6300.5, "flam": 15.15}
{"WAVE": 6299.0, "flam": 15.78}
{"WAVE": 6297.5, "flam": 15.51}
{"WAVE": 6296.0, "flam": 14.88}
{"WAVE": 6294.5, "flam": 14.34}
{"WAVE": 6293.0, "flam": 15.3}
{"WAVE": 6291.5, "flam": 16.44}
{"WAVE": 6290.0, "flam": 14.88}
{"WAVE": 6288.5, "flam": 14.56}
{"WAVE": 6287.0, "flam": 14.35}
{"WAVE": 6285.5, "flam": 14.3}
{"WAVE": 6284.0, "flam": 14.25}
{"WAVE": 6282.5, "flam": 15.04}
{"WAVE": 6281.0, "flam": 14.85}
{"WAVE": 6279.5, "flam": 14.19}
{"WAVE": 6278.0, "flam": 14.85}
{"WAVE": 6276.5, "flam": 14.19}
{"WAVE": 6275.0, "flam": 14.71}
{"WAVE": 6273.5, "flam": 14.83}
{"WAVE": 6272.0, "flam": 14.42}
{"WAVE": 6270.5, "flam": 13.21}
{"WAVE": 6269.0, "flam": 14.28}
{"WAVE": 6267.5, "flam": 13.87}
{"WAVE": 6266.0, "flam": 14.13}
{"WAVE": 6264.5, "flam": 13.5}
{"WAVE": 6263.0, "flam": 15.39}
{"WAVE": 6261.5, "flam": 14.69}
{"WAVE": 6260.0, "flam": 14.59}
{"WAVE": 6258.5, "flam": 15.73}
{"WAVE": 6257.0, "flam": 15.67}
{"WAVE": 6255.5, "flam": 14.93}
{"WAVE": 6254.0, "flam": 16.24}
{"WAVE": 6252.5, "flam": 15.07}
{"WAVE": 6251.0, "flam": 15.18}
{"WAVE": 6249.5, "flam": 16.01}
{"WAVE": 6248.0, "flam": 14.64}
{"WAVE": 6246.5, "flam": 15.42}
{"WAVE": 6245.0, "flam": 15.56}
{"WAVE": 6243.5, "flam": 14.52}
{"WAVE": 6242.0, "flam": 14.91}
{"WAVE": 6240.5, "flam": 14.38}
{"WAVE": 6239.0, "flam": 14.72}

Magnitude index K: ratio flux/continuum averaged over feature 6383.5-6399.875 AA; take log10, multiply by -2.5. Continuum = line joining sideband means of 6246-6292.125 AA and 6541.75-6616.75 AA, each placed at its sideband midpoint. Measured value -0.018 mag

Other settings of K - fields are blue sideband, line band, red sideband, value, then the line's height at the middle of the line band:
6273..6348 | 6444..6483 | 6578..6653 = -0.058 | 14.4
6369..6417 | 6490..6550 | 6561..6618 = -0.080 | 14.4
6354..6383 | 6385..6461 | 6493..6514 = 0.006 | 15.1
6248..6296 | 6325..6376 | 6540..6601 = 0.014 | 14.9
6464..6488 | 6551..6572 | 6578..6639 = -0.082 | 14.4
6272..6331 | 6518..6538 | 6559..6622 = -0.102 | 14.3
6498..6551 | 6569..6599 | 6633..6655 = 0.009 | 15.1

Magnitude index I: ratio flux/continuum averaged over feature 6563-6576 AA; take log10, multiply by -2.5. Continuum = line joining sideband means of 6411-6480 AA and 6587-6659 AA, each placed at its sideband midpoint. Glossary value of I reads -0.08 mag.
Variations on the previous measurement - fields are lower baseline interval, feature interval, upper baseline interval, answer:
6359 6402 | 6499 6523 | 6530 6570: 0.02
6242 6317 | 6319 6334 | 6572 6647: 0.01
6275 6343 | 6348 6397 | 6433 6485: 0.00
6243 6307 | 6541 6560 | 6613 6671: -0.07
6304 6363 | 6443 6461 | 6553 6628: -0.03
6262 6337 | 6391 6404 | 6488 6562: 0.04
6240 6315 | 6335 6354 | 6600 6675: 0.01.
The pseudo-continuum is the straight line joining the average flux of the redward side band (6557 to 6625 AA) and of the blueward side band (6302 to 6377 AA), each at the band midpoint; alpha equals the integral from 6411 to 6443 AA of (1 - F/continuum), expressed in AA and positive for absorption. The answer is -1.89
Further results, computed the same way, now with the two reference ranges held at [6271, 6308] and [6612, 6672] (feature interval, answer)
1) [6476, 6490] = 0.0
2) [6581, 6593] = -0.4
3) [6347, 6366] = -0.1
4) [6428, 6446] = -0.6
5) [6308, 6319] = 0.4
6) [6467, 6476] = -0.4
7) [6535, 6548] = -1.1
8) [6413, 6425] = -0.6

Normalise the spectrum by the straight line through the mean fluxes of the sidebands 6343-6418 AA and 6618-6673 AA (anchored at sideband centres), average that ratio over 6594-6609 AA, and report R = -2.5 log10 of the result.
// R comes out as 0.15 mag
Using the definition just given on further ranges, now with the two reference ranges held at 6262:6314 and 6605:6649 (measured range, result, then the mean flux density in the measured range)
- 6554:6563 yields -0.100 mag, 15.3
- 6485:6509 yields -0.062 mag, 14.9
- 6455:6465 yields -0.069 mag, 15.1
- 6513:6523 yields -0.068 mag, 15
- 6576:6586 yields -0.086 mag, 15.1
